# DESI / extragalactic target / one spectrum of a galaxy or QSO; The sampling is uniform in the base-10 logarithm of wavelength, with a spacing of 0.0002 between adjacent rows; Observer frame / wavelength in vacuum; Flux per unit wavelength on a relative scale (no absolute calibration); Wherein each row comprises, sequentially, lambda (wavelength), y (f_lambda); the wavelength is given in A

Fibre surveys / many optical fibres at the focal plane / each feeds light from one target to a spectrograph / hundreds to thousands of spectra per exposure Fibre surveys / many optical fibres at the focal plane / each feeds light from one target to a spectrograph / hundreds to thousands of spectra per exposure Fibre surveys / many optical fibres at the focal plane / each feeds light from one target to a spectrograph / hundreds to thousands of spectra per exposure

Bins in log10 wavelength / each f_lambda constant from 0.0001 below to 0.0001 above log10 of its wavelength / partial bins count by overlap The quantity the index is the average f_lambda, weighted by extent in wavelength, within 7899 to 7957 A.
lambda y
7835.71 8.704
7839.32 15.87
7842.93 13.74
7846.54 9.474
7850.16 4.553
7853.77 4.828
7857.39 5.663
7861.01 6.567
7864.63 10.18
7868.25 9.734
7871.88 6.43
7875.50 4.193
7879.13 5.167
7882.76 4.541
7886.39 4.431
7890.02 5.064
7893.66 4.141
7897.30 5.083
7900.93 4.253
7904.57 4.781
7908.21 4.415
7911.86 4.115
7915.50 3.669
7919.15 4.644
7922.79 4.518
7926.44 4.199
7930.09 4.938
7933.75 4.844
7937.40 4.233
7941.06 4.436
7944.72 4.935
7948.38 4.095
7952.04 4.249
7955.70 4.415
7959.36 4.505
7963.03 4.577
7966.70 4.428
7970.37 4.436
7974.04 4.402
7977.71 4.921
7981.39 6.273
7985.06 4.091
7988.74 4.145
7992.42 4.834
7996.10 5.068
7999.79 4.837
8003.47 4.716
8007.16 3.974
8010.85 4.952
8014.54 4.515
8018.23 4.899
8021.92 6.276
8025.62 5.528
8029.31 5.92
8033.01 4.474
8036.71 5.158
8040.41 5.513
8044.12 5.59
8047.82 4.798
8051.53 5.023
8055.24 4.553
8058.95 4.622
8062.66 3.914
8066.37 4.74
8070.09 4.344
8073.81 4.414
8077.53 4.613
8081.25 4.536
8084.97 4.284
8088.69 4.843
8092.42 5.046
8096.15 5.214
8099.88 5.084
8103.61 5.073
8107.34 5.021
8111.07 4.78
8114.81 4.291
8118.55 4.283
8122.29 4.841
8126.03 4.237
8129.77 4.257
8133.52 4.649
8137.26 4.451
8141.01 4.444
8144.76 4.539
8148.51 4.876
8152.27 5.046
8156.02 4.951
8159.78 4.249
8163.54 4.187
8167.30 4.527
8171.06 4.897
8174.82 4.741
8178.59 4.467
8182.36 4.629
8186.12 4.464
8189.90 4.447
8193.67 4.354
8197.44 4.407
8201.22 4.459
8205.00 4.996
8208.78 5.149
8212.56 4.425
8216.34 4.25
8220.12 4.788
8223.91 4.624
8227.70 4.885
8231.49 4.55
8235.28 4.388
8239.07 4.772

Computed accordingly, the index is 4.42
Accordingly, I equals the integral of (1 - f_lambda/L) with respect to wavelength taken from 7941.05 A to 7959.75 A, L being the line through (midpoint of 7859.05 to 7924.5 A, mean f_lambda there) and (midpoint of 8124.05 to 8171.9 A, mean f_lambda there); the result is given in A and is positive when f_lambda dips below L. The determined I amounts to 2.6 A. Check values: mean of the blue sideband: 5.33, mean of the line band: 4.44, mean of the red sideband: 4.56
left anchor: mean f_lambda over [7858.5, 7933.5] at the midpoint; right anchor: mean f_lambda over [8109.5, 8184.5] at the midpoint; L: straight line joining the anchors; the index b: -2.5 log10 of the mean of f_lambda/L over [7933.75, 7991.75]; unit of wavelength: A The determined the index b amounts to 0.11 mag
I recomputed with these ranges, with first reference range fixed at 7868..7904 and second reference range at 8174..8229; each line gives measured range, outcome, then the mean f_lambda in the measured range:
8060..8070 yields 1.0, 4.35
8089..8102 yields -0.9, 5.08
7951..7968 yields 1.8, 4.44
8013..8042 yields -2.5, 5.29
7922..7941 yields 1.8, 4.54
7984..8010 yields 1.9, 4.55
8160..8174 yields 0.4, 4.52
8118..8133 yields 0.9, 4.44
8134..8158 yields -0.1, 4.71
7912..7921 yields 1.6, 4.15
